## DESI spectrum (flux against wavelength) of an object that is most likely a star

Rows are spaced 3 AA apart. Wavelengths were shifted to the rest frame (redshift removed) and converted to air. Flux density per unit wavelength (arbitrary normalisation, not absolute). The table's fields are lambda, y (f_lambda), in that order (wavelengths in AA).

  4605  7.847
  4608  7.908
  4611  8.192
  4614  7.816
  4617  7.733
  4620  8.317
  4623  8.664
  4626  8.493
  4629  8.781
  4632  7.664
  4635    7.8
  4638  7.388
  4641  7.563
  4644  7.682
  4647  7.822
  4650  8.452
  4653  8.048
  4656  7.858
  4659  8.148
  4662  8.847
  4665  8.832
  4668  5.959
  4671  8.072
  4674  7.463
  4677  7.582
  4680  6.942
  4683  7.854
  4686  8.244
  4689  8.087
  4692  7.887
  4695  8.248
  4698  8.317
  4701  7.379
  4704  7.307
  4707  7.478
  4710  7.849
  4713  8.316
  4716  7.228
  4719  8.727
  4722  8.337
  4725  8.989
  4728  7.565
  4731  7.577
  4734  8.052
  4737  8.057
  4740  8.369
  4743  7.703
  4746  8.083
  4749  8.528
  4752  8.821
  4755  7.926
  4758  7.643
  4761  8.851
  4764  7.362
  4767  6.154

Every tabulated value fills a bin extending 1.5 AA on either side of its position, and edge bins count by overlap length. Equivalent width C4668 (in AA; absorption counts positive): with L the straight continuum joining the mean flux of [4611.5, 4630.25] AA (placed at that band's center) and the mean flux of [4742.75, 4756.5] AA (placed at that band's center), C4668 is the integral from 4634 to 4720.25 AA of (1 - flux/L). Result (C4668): 4.6 AA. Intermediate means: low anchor 8.29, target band 7.84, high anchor 8.26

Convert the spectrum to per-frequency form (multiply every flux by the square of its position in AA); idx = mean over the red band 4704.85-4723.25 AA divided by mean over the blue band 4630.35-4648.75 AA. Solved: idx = 1.1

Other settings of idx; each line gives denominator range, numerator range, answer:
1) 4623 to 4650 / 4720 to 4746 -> 1.06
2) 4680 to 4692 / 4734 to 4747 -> 1.04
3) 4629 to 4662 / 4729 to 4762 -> 1.07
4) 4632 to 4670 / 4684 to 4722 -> 1.03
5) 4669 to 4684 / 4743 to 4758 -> 1.13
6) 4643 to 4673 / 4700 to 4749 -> 1.03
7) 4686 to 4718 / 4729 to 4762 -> 1.06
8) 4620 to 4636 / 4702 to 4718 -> 0.96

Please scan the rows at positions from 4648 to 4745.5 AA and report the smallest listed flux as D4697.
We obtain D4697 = 5.959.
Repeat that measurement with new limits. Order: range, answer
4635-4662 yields 7.388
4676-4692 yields 6.942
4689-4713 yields 7.307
